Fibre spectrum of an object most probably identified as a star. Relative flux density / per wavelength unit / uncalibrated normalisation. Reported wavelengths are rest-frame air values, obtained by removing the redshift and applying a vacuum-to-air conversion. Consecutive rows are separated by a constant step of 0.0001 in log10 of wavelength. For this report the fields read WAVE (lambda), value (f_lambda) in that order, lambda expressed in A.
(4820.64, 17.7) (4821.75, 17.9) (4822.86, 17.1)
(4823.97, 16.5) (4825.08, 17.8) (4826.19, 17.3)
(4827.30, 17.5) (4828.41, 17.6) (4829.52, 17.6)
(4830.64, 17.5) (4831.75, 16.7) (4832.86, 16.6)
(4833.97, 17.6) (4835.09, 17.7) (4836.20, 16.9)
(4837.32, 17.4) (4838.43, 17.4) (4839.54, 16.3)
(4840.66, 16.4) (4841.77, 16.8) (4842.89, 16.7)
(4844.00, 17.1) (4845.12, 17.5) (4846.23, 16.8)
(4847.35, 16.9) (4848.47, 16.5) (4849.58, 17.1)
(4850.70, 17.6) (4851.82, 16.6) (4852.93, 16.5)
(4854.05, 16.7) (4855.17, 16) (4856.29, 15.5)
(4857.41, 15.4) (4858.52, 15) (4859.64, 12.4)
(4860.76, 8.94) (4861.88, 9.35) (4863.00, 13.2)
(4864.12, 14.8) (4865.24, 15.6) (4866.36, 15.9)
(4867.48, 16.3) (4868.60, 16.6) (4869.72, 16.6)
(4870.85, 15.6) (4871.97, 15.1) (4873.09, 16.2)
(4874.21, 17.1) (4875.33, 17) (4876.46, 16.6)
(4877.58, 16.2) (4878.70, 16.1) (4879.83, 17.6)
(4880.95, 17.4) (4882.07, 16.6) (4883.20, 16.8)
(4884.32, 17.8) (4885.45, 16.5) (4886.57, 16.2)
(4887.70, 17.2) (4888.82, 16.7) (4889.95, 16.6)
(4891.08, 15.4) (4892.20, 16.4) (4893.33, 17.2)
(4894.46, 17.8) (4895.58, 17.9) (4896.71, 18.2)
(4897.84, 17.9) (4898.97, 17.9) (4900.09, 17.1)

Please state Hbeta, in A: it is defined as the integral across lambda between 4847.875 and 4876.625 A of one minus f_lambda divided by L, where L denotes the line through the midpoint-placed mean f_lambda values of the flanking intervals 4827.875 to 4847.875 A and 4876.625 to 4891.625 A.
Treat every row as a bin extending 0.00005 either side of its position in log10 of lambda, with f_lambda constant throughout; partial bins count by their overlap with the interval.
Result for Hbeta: 2.6 A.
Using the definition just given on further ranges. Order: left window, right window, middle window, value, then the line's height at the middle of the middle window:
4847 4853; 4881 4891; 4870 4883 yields 0.22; 16.8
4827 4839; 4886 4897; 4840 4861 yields 1.44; 17.2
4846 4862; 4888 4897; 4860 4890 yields 0.88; 16.2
